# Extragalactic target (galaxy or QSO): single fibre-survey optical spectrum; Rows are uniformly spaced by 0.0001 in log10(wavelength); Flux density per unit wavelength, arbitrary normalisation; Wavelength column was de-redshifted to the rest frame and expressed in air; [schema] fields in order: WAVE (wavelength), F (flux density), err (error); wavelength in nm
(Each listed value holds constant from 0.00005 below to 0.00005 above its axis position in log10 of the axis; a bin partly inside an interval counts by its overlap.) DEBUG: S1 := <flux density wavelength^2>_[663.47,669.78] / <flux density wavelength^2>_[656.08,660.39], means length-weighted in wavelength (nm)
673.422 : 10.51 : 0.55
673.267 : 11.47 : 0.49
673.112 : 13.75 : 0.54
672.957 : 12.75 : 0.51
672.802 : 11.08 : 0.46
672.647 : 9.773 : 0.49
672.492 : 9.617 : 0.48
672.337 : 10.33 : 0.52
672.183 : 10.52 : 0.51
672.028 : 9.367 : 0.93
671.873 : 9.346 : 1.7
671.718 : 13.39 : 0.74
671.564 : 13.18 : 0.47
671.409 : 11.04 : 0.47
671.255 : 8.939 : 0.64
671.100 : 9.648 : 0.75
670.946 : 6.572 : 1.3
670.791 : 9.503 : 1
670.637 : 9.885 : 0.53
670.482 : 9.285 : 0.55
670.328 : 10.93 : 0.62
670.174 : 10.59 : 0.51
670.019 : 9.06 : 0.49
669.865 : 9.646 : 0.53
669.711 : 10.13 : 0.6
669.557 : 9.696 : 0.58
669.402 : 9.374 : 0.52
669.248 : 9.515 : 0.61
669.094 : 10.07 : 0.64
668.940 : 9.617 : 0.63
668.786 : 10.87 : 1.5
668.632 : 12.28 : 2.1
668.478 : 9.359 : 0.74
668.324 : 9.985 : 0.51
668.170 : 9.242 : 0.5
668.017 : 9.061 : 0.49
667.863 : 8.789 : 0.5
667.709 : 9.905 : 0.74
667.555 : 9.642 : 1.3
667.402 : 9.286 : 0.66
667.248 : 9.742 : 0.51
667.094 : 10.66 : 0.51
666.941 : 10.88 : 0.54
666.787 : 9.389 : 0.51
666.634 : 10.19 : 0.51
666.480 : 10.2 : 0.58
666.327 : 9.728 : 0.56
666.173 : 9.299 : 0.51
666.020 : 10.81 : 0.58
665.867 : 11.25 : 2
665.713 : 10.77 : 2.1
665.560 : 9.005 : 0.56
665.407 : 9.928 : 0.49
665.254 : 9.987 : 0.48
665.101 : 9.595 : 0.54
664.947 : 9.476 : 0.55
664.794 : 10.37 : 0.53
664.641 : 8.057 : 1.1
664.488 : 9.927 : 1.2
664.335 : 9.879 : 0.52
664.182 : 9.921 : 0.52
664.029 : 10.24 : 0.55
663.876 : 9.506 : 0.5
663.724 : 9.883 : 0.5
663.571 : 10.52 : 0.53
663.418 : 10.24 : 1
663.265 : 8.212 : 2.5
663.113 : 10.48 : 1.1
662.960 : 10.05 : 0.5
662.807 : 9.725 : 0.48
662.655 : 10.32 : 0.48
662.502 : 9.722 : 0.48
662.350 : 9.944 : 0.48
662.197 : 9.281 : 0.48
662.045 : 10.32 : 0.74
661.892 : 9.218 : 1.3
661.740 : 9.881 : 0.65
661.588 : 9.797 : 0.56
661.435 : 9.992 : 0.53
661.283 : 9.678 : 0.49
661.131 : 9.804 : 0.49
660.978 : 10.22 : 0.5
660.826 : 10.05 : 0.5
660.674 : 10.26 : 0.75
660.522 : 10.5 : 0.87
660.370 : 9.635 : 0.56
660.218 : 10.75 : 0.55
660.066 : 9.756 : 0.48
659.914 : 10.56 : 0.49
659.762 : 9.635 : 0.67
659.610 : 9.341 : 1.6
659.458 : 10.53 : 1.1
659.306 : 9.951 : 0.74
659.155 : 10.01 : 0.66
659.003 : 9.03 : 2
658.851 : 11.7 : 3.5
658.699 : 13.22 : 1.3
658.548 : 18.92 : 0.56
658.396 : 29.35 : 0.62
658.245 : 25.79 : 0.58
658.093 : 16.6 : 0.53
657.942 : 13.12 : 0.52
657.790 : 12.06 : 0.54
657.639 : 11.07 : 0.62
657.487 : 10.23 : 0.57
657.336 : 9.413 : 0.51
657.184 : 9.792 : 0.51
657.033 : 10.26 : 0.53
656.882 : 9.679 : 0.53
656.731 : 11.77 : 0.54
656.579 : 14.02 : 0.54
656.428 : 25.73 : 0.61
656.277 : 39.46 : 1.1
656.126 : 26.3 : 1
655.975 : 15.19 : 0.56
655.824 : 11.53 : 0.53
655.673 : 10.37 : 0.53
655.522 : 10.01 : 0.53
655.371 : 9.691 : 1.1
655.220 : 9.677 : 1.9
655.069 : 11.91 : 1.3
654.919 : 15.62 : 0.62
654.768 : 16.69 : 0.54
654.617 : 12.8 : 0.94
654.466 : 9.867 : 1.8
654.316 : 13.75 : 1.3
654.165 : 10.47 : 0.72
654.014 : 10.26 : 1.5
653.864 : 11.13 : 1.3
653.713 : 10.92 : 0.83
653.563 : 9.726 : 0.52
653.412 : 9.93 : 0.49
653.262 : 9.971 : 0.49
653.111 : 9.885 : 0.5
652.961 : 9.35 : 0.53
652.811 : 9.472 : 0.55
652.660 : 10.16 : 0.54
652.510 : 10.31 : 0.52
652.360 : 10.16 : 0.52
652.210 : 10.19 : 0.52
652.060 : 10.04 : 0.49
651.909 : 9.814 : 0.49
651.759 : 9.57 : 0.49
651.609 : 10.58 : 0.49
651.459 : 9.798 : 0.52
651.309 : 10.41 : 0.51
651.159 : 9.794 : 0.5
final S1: 0.71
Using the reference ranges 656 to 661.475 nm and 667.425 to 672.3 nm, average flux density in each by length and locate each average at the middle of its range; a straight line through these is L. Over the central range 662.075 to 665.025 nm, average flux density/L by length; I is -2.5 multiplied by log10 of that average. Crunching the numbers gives 0.22 mag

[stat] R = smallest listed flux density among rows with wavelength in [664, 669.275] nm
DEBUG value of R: 8.057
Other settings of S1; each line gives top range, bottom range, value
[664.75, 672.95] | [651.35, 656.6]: 0.83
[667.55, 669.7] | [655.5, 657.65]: 0.67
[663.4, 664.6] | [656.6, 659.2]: 0.74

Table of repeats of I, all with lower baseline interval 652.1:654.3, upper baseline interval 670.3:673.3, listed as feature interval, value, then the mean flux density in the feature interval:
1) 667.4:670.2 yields 0.071 mag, 9.79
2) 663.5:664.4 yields 0.042 mag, 9.99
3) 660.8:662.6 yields 0.057 mag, 9.82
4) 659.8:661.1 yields 0.016 mag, 10.2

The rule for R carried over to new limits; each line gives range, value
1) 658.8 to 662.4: 9.03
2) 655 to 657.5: 9.413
